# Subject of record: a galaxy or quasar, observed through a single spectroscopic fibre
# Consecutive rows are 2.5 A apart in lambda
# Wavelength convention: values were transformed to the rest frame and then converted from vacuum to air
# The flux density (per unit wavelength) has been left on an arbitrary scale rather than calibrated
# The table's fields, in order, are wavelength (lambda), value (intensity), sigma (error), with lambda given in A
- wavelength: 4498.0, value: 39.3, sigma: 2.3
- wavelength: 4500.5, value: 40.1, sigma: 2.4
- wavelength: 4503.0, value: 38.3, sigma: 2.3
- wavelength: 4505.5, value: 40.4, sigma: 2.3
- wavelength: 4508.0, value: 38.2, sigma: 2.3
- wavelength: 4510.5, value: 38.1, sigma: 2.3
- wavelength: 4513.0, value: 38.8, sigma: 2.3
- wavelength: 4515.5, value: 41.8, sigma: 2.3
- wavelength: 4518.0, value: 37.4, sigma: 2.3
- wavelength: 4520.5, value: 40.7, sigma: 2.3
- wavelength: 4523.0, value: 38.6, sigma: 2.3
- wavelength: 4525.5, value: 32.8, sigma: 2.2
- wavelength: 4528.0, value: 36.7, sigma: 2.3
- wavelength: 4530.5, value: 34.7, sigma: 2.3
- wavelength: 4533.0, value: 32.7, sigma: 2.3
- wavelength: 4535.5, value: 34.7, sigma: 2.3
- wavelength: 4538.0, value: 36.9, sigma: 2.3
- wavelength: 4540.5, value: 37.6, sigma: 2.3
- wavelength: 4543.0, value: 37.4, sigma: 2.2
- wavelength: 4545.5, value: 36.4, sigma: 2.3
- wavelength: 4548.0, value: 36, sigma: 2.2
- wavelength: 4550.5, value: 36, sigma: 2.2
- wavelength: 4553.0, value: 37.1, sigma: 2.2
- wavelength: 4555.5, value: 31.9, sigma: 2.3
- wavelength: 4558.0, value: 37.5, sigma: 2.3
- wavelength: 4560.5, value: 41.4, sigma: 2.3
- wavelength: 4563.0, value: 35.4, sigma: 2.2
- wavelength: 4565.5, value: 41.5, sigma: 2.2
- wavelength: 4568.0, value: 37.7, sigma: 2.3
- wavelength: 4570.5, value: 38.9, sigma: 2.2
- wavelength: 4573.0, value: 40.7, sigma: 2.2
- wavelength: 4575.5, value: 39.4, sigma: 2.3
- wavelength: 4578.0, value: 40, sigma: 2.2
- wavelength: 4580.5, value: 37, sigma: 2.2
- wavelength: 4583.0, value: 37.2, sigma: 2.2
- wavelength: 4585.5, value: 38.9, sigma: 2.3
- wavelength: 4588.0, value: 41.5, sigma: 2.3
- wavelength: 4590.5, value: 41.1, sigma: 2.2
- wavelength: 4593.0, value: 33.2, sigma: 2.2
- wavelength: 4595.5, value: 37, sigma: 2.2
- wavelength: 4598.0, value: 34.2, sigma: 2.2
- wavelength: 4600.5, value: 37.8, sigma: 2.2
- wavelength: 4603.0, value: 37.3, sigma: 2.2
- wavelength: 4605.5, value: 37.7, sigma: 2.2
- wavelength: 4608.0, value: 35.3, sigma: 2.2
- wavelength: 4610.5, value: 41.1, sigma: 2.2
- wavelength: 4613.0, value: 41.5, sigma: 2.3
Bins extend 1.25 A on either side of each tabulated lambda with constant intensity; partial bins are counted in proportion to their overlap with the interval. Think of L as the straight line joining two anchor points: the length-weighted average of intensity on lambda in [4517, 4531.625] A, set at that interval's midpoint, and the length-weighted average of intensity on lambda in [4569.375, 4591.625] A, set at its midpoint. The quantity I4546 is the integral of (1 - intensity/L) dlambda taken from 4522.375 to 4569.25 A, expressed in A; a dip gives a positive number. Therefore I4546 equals 1.7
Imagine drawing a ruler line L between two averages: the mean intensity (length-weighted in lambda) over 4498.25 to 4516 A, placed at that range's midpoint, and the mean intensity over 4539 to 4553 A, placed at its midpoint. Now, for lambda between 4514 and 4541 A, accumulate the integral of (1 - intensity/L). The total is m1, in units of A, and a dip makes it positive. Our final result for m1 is 0.8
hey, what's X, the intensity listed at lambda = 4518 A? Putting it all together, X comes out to 37.4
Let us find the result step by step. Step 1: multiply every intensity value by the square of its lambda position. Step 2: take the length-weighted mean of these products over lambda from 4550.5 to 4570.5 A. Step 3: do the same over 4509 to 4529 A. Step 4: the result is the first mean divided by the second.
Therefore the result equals 1.00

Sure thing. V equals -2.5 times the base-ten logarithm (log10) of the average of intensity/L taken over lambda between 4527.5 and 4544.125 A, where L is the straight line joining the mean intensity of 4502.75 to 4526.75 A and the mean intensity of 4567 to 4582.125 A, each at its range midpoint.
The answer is 0.085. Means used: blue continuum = 38.5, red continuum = 38.9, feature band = 35.8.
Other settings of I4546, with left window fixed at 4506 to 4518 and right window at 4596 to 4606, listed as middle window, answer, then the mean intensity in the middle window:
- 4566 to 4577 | -0.5 A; 39.4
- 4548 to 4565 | 0.5 A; 36.7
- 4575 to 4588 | -0.5 A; 38.7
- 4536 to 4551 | 0.6 A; 36.7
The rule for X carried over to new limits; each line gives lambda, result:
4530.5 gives 34.7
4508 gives 38.2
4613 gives 41.5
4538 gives 36.9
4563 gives 35.4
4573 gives 40.7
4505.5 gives 40.4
